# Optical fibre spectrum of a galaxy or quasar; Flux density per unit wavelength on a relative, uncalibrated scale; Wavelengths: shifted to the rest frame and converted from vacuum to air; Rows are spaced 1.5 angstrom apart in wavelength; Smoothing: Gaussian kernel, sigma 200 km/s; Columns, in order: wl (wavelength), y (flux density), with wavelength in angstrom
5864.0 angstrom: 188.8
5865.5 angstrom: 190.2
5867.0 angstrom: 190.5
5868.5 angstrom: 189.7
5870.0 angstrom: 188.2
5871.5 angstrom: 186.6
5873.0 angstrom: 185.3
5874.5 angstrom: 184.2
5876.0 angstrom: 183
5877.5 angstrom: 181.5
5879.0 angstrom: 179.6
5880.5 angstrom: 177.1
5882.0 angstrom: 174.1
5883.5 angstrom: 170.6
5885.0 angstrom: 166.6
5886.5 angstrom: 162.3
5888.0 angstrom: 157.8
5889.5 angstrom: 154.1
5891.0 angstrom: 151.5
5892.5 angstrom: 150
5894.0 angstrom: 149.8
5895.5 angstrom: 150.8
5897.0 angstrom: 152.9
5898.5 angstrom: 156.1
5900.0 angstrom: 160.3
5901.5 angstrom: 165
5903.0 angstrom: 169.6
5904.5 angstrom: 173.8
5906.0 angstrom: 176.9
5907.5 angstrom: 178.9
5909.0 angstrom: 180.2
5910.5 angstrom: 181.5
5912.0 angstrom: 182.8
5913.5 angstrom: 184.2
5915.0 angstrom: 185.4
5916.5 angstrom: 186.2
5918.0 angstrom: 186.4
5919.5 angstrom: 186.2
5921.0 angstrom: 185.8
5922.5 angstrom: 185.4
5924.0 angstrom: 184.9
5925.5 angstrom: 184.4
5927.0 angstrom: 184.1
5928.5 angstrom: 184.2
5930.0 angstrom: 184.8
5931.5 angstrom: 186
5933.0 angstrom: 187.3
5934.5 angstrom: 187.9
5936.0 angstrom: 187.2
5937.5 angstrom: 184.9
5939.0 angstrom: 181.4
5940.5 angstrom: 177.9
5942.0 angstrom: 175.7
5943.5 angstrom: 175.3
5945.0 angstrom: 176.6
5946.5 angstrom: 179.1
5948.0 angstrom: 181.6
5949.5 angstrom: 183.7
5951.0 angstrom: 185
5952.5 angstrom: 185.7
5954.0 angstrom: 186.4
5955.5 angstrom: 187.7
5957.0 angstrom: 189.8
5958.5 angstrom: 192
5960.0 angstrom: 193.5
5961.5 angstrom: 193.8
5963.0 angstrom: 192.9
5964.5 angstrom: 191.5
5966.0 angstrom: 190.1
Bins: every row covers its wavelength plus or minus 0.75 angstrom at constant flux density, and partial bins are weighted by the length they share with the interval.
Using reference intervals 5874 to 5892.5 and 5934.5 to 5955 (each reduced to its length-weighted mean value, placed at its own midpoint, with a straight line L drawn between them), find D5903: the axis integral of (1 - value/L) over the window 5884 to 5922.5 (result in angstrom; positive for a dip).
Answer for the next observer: 0.8 angstrom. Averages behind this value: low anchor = 169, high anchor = 182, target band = 170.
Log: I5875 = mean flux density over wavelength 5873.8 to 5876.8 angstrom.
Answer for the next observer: 184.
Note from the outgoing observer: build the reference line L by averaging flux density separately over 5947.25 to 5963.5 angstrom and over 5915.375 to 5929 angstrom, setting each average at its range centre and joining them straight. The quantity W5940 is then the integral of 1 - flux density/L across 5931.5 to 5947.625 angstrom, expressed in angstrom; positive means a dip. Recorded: 0.5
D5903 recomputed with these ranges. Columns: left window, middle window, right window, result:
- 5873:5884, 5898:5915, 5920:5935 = 0.8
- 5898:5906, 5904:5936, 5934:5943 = -1.8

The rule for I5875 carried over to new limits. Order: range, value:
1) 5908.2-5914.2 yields 182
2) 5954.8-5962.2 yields 191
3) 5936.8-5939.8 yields 183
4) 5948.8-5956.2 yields 186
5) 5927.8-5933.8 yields 186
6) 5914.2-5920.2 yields 186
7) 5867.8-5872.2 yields 188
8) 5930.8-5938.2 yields 187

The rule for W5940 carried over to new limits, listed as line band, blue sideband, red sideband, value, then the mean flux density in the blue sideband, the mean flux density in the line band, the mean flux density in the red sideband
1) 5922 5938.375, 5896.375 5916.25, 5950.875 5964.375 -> -0.4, 173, 186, 190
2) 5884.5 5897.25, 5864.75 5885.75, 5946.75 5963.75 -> 2.0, 182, 155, 188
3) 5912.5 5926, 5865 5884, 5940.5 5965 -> -0.1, 183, 185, 185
